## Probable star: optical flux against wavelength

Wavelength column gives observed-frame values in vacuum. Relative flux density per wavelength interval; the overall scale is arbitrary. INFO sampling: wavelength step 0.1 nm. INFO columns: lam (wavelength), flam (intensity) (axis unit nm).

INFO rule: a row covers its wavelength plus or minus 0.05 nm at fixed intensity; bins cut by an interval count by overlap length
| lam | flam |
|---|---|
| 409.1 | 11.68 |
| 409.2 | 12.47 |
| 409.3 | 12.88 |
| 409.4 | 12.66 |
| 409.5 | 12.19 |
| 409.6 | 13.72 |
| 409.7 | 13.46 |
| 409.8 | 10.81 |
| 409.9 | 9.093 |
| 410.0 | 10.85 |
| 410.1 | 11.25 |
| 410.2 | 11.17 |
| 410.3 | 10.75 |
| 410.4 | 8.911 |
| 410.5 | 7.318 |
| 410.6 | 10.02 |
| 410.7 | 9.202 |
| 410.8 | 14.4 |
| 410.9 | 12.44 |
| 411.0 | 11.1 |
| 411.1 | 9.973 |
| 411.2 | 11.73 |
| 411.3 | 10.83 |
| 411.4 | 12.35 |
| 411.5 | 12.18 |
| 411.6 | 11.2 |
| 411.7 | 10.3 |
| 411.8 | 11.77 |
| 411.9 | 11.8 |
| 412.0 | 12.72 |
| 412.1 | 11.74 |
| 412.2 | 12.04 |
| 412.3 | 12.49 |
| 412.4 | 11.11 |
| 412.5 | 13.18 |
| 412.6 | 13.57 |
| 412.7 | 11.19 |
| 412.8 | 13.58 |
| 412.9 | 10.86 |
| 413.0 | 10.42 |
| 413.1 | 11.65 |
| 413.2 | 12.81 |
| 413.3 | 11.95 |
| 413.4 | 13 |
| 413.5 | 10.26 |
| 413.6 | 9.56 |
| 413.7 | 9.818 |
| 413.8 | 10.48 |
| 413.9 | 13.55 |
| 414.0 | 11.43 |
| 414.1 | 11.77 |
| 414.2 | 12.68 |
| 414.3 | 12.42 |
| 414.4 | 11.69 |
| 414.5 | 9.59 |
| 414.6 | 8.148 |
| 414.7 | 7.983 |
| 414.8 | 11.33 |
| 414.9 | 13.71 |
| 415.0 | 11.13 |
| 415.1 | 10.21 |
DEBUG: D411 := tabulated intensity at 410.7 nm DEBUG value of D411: 9.202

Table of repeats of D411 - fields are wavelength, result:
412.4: 11.11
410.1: 11.25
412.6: 13.57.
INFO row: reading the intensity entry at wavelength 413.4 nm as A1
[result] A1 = 13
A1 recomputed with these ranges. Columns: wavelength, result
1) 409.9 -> 9.093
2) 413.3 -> 11.95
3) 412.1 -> 11.74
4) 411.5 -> 12.18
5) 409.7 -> 13.46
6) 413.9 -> 13.55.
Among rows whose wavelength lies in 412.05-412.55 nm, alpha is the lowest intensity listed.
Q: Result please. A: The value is 11.11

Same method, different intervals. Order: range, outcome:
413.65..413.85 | 9.818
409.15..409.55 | 12.19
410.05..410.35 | 10.75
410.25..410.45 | 8.911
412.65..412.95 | 10.86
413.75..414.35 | 10.48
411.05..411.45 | 9.973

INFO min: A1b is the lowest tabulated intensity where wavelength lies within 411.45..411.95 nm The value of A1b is 10.3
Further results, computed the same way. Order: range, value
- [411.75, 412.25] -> 11.74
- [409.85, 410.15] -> 9.093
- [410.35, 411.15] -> 7.318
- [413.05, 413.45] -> 11.65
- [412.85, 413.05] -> 10.42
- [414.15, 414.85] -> 7.983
